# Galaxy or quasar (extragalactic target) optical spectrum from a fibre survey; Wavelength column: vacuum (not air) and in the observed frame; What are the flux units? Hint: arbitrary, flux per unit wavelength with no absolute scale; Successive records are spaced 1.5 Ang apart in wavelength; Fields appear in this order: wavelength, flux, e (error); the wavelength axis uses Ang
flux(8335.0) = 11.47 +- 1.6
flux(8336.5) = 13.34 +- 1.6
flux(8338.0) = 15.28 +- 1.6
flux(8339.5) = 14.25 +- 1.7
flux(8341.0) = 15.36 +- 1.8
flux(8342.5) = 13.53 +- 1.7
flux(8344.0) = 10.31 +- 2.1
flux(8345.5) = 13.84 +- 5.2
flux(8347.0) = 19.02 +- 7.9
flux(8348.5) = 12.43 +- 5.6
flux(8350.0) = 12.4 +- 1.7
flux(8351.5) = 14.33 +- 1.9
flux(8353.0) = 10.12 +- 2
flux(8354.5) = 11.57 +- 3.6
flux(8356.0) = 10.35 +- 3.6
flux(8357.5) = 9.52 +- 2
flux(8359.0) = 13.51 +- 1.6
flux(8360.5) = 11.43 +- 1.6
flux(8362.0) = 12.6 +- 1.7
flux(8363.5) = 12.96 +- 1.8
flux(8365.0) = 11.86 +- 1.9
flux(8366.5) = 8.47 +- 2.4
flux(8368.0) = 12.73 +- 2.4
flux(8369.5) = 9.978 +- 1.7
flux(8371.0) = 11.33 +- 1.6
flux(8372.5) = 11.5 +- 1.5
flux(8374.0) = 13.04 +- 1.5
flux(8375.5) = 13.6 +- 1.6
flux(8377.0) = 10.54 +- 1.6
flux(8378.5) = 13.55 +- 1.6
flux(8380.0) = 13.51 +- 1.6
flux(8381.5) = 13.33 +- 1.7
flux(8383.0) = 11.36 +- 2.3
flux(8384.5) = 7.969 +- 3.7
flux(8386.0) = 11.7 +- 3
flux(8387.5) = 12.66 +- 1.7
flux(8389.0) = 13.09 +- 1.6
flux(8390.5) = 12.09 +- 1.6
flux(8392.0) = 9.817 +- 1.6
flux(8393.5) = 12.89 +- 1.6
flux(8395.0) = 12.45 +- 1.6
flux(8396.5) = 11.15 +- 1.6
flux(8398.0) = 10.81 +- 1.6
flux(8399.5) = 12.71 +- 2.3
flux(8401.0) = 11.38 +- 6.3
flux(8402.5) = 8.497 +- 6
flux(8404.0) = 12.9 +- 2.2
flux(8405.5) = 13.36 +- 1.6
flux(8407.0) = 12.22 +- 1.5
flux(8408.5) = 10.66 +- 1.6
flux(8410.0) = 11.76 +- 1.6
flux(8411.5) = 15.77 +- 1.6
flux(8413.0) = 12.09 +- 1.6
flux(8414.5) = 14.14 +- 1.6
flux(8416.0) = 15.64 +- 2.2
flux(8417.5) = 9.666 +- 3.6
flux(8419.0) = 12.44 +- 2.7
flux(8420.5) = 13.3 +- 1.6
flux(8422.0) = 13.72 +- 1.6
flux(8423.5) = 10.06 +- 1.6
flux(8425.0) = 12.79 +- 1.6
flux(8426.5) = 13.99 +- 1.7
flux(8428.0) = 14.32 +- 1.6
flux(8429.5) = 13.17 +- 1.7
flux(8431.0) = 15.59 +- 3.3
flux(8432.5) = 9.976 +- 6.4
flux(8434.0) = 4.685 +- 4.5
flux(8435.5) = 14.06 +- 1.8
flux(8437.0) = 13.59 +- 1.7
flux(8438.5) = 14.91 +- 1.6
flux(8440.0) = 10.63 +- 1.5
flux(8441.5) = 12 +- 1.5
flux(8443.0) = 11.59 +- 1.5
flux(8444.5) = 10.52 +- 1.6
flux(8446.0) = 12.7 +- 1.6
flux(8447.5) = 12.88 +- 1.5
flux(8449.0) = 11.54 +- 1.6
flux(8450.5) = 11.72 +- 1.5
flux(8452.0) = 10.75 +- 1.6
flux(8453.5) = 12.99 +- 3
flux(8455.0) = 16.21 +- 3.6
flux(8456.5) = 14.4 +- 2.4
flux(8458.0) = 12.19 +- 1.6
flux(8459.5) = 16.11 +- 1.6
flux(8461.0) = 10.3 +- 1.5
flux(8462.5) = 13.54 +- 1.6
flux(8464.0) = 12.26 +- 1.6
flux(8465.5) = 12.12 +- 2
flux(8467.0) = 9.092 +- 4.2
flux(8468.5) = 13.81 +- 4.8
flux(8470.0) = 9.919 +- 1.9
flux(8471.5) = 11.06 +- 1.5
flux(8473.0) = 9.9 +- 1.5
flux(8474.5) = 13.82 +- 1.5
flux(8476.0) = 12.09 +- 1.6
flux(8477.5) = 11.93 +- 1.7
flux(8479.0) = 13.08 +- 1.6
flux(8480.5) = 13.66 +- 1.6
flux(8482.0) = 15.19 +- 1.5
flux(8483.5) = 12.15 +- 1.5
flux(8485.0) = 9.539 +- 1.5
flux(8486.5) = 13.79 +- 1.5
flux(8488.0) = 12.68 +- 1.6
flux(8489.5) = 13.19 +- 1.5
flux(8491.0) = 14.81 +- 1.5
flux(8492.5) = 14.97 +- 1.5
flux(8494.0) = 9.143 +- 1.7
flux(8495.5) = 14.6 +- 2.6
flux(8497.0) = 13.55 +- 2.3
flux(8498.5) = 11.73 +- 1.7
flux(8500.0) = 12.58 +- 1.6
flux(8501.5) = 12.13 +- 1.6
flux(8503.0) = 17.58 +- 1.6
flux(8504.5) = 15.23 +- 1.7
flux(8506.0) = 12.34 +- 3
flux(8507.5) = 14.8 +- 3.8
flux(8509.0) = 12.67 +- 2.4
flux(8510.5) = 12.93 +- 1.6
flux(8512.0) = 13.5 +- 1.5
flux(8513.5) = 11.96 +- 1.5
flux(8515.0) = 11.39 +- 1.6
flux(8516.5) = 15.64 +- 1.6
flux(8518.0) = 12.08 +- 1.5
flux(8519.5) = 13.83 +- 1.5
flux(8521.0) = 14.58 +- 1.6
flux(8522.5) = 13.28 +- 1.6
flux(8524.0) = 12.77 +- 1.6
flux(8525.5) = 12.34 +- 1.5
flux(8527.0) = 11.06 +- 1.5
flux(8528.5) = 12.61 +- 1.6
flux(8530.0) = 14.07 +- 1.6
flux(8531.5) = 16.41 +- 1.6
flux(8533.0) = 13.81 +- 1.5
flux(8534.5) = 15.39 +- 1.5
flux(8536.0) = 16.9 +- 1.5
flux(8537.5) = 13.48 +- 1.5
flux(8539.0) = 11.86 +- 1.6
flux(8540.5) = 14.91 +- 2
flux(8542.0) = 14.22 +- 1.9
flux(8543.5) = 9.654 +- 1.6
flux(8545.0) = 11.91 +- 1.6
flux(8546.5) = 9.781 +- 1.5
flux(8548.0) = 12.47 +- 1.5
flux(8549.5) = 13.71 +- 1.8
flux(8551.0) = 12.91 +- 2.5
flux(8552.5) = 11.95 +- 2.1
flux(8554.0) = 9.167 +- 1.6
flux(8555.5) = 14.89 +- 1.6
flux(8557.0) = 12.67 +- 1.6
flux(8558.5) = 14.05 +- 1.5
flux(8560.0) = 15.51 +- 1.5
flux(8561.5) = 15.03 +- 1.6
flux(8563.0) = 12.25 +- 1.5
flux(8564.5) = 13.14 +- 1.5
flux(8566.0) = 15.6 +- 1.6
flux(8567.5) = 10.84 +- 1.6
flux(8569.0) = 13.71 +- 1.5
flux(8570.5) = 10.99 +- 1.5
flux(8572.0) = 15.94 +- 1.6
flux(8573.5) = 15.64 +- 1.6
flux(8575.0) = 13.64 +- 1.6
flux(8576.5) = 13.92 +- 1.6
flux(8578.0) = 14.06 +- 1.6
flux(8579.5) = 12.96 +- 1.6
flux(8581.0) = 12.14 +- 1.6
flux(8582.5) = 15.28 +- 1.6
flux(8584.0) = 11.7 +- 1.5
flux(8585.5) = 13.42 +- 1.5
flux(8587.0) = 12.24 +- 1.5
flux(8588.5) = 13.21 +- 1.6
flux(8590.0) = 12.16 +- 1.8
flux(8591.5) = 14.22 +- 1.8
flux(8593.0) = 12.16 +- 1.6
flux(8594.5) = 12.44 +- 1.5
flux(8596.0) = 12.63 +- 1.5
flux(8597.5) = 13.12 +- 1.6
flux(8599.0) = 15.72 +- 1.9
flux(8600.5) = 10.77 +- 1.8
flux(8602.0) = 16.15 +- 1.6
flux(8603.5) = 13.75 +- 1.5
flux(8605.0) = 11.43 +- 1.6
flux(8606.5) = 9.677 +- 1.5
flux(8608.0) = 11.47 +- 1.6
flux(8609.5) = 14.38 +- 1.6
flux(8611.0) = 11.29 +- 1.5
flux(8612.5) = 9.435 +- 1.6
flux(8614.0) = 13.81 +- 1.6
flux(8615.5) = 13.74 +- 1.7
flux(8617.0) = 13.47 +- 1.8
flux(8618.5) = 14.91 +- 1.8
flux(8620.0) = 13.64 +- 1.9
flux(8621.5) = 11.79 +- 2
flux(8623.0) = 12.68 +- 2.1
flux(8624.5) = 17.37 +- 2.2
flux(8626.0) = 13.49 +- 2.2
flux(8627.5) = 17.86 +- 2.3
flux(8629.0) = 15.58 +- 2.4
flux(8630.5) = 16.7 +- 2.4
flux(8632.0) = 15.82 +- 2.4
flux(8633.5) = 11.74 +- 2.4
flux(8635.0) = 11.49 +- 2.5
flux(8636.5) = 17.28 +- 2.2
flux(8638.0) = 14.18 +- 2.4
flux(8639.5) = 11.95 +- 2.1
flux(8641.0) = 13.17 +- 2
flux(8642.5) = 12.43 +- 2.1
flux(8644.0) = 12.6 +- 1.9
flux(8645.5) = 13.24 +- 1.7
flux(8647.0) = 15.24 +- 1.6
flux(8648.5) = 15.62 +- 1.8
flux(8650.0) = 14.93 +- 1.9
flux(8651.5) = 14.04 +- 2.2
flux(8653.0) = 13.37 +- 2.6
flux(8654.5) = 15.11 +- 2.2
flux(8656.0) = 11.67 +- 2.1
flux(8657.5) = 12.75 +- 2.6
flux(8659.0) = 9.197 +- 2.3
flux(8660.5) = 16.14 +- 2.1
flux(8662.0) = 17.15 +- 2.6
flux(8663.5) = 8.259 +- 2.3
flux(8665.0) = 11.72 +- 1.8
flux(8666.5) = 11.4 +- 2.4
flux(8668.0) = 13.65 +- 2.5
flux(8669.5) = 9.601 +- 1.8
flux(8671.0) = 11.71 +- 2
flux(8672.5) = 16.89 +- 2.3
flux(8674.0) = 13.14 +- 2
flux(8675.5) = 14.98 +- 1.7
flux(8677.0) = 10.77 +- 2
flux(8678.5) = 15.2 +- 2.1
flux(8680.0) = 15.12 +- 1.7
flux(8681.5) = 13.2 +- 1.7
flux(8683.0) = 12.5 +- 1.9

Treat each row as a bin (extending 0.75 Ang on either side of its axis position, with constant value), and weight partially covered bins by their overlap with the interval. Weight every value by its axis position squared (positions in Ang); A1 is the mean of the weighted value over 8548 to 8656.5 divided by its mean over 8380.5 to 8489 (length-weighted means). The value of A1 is 1.1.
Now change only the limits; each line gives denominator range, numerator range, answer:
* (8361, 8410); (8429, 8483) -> 1.07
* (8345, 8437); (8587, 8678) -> 1.16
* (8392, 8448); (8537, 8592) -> 1.11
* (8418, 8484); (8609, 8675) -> 1.14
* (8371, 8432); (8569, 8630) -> 1.13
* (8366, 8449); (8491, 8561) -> 1.13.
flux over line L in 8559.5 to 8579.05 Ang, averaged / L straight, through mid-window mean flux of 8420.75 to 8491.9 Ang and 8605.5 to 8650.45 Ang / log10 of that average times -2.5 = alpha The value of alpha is -0.046 mag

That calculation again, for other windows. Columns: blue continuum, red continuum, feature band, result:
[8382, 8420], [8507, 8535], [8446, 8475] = 0.03 mag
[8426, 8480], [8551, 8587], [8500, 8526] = -0.05 mag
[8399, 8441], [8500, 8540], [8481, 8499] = 0.02 mag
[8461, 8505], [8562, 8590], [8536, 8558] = 0.05 mag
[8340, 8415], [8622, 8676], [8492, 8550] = -0.02 mag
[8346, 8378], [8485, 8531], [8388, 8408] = 0.05 mag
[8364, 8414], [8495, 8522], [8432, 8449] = 0.09 mag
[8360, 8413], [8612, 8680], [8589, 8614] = 0.06 mag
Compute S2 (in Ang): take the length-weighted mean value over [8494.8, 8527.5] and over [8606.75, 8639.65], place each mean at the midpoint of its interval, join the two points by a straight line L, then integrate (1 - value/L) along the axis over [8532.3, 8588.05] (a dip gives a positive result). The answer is 1.0 Ang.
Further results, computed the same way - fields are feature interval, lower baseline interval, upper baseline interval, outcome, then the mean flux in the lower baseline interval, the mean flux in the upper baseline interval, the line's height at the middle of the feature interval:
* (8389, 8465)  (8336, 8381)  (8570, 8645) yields 2.4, 12.5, 13.4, 12.8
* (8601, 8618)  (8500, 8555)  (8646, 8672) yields 0.7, 13.2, 13.1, 13.1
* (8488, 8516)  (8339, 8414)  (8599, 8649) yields -0.9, 12.2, 13.6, 12.9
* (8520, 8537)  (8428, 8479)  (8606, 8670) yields -1.6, 12.2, 13.4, 12.7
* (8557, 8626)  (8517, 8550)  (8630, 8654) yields 1.8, 13.2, 14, 13.6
